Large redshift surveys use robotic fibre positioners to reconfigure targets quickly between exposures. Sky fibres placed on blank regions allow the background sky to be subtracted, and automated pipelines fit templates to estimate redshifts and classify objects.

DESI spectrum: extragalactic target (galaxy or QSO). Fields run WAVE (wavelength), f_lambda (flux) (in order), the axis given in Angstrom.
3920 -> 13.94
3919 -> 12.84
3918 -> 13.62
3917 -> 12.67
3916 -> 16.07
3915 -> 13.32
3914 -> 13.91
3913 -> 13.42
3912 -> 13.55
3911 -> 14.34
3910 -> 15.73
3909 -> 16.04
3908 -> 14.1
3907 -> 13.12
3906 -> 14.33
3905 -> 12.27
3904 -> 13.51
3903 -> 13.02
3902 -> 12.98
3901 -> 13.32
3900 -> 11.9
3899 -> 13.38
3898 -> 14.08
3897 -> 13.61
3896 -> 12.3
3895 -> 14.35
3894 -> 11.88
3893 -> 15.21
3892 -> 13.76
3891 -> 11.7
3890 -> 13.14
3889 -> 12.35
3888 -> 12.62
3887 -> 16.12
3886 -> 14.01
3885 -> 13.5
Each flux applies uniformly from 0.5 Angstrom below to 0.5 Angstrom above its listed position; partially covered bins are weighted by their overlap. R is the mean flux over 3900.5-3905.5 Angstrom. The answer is 13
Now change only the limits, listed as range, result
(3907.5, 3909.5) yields 15.1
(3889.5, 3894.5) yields 13.1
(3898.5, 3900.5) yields 12.6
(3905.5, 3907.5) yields 13.7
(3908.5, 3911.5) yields 15.4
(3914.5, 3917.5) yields 14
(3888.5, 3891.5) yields 12.4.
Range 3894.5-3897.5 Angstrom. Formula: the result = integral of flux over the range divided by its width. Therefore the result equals 13.4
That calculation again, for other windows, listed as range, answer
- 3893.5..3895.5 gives 13.1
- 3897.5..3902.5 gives 13.1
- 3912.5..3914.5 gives 13.7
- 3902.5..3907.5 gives 13.2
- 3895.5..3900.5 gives 13.1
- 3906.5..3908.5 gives 13.6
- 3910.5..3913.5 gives 13.8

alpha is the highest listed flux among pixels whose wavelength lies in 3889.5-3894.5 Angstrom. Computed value 15.21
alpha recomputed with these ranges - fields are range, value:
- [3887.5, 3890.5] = 13.14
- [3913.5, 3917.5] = 16.07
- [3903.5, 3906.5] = 14.33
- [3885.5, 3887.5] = 16.12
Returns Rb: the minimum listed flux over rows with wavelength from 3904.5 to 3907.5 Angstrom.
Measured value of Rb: 12.27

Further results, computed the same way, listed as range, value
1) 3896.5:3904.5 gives 11.9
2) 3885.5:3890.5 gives 12.35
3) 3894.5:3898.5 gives 12.3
